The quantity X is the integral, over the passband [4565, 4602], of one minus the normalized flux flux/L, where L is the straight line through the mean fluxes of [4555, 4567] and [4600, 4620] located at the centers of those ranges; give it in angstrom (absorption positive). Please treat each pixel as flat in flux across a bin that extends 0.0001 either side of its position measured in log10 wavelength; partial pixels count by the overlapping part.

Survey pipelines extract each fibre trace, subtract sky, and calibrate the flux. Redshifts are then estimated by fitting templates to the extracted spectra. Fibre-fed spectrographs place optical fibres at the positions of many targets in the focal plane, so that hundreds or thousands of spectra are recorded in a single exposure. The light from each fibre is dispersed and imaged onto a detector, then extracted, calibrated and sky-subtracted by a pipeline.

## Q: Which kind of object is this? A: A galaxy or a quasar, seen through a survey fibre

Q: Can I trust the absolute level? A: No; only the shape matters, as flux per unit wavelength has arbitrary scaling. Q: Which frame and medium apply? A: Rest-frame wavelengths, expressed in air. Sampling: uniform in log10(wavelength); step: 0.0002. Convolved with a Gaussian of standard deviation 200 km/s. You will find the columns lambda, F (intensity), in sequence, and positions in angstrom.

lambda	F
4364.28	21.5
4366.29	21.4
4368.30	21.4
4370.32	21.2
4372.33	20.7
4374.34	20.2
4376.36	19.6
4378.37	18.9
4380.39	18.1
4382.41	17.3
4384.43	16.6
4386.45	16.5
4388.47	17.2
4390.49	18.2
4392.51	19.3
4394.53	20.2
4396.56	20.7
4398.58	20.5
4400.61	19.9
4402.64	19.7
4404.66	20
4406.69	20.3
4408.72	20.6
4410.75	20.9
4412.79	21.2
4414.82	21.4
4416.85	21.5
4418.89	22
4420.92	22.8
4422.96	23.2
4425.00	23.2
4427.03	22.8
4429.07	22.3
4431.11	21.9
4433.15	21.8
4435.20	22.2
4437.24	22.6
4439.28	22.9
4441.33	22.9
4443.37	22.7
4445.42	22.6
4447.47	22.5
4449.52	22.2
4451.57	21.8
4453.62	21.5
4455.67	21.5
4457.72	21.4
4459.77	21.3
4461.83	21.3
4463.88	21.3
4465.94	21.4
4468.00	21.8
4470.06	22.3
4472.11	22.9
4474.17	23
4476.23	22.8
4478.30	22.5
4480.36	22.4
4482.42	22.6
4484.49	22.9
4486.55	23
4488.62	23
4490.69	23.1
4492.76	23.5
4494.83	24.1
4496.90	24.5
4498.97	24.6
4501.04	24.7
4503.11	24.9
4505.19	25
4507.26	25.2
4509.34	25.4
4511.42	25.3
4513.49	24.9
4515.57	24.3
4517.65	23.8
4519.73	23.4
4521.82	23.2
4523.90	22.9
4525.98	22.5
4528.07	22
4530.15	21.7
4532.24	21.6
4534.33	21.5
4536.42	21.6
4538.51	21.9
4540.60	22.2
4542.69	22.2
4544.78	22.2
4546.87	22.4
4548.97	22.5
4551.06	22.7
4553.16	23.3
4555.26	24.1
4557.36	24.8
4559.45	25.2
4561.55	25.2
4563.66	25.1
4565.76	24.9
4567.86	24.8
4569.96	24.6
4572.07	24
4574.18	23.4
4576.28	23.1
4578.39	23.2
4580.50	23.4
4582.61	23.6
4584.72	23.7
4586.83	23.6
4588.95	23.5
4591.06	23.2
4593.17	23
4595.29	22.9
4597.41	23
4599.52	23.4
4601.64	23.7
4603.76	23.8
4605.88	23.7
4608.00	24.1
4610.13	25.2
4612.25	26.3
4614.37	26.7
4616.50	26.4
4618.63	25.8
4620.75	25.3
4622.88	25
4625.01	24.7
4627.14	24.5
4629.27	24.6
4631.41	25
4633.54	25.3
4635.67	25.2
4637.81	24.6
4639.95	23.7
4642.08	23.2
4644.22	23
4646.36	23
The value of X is 2.1 angstrom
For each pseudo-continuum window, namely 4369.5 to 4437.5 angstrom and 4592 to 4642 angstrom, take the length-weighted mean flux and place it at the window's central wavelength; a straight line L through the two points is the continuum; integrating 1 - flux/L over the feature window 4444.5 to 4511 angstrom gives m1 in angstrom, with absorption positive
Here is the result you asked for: -3.2 angstrom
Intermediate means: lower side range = 20.4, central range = 22.9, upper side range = 24.6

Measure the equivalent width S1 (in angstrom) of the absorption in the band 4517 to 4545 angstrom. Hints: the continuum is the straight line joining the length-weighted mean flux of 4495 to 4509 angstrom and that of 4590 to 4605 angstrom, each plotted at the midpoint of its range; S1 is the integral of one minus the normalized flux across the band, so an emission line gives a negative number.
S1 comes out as 2.3 angstrom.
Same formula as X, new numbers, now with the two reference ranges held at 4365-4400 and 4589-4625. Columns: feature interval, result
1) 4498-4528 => -2.6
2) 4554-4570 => -1.0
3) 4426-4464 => -2.5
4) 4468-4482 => -0.8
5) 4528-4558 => 0.7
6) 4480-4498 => -1.3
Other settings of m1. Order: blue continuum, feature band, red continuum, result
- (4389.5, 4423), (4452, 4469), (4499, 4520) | 1.0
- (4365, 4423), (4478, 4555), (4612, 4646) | -2.4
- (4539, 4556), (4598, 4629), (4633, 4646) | -1.6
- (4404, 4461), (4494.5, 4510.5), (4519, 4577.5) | -1.5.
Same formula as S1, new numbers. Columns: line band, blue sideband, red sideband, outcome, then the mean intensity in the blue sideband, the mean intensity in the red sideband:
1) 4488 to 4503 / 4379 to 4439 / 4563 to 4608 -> -1.31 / 20.5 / 23.7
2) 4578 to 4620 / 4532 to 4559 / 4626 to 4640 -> -0.34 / 22.6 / 24.8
